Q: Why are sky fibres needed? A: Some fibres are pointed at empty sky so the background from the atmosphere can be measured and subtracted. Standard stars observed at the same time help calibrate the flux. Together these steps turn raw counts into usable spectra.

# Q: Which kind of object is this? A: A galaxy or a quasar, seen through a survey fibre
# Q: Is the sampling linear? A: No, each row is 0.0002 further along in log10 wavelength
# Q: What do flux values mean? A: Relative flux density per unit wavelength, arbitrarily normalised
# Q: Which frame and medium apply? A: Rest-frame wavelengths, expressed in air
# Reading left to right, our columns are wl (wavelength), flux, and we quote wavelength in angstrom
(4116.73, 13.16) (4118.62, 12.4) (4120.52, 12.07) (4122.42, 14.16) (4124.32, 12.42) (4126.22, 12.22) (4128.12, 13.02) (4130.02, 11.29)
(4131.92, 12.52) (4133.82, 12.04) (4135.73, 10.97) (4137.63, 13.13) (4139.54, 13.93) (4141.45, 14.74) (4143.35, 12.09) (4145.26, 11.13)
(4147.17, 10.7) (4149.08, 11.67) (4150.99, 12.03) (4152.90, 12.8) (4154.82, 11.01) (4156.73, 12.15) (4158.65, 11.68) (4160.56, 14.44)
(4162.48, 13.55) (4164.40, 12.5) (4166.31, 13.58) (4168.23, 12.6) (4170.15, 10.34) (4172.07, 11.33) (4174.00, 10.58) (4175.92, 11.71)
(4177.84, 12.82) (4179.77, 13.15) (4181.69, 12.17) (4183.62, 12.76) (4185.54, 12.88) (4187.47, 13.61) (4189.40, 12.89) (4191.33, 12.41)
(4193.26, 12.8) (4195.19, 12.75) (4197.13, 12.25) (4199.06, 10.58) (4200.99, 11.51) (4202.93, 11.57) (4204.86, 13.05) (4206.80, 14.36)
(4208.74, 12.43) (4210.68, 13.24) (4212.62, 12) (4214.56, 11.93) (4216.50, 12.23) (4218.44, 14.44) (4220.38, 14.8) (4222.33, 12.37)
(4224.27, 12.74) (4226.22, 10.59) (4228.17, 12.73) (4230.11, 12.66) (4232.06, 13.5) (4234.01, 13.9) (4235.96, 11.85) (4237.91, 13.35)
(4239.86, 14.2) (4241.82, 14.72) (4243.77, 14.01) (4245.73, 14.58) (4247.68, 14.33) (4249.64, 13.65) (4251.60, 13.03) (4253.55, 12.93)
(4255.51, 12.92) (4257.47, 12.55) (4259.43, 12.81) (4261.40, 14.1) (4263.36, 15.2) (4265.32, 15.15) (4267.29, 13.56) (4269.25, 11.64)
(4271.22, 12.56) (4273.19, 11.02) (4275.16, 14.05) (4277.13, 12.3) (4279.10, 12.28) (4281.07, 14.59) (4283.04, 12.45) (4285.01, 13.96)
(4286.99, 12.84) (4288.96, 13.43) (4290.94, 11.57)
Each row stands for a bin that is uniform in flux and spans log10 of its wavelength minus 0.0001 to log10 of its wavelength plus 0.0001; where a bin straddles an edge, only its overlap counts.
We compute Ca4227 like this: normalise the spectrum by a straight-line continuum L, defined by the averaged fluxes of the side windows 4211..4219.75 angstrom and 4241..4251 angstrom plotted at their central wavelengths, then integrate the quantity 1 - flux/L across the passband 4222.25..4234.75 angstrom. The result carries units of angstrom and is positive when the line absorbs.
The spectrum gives 0.71 angstrom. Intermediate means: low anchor 12.8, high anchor 14.2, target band 12.6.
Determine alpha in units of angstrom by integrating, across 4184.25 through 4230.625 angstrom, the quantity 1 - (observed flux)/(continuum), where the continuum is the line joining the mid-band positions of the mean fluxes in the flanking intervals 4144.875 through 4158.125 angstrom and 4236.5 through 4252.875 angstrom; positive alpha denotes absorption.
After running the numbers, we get 1.4 angstrom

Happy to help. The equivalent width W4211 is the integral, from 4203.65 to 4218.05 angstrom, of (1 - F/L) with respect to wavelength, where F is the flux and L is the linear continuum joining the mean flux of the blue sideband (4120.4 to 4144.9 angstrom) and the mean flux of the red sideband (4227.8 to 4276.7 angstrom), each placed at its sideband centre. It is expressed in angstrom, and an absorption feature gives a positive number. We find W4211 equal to 0.4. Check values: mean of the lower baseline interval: 12.6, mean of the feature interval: 12.8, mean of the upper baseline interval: 13.4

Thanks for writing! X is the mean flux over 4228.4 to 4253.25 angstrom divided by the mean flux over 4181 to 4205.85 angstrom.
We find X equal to 1.1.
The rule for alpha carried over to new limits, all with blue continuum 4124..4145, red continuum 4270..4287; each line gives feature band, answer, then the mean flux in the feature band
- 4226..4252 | -1.4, 13.5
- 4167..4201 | 1.2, 12.2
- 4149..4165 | 0.2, 12.5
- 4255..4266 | -0.8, 13.8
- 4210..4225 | -0.3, 13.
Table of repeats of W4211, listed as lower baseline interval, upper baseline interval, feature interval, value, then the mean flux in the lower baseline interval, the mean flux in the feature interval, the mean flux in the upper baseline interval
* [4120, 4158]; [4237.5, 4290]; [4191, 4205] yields 0.9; 12.3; 12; 13.4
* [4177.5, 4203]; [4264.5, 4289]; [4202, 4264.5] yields -2.3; 12.5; 13.2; 13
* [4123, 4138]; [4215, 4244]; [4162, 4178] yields 0.7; 12.2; 12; 13.2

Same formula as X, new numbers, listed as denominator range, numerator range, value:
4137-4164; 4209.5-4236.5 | 1.02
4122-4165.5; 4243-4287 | 1.07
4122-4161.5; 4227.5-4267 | 1.10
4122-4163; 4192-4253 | 1.05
